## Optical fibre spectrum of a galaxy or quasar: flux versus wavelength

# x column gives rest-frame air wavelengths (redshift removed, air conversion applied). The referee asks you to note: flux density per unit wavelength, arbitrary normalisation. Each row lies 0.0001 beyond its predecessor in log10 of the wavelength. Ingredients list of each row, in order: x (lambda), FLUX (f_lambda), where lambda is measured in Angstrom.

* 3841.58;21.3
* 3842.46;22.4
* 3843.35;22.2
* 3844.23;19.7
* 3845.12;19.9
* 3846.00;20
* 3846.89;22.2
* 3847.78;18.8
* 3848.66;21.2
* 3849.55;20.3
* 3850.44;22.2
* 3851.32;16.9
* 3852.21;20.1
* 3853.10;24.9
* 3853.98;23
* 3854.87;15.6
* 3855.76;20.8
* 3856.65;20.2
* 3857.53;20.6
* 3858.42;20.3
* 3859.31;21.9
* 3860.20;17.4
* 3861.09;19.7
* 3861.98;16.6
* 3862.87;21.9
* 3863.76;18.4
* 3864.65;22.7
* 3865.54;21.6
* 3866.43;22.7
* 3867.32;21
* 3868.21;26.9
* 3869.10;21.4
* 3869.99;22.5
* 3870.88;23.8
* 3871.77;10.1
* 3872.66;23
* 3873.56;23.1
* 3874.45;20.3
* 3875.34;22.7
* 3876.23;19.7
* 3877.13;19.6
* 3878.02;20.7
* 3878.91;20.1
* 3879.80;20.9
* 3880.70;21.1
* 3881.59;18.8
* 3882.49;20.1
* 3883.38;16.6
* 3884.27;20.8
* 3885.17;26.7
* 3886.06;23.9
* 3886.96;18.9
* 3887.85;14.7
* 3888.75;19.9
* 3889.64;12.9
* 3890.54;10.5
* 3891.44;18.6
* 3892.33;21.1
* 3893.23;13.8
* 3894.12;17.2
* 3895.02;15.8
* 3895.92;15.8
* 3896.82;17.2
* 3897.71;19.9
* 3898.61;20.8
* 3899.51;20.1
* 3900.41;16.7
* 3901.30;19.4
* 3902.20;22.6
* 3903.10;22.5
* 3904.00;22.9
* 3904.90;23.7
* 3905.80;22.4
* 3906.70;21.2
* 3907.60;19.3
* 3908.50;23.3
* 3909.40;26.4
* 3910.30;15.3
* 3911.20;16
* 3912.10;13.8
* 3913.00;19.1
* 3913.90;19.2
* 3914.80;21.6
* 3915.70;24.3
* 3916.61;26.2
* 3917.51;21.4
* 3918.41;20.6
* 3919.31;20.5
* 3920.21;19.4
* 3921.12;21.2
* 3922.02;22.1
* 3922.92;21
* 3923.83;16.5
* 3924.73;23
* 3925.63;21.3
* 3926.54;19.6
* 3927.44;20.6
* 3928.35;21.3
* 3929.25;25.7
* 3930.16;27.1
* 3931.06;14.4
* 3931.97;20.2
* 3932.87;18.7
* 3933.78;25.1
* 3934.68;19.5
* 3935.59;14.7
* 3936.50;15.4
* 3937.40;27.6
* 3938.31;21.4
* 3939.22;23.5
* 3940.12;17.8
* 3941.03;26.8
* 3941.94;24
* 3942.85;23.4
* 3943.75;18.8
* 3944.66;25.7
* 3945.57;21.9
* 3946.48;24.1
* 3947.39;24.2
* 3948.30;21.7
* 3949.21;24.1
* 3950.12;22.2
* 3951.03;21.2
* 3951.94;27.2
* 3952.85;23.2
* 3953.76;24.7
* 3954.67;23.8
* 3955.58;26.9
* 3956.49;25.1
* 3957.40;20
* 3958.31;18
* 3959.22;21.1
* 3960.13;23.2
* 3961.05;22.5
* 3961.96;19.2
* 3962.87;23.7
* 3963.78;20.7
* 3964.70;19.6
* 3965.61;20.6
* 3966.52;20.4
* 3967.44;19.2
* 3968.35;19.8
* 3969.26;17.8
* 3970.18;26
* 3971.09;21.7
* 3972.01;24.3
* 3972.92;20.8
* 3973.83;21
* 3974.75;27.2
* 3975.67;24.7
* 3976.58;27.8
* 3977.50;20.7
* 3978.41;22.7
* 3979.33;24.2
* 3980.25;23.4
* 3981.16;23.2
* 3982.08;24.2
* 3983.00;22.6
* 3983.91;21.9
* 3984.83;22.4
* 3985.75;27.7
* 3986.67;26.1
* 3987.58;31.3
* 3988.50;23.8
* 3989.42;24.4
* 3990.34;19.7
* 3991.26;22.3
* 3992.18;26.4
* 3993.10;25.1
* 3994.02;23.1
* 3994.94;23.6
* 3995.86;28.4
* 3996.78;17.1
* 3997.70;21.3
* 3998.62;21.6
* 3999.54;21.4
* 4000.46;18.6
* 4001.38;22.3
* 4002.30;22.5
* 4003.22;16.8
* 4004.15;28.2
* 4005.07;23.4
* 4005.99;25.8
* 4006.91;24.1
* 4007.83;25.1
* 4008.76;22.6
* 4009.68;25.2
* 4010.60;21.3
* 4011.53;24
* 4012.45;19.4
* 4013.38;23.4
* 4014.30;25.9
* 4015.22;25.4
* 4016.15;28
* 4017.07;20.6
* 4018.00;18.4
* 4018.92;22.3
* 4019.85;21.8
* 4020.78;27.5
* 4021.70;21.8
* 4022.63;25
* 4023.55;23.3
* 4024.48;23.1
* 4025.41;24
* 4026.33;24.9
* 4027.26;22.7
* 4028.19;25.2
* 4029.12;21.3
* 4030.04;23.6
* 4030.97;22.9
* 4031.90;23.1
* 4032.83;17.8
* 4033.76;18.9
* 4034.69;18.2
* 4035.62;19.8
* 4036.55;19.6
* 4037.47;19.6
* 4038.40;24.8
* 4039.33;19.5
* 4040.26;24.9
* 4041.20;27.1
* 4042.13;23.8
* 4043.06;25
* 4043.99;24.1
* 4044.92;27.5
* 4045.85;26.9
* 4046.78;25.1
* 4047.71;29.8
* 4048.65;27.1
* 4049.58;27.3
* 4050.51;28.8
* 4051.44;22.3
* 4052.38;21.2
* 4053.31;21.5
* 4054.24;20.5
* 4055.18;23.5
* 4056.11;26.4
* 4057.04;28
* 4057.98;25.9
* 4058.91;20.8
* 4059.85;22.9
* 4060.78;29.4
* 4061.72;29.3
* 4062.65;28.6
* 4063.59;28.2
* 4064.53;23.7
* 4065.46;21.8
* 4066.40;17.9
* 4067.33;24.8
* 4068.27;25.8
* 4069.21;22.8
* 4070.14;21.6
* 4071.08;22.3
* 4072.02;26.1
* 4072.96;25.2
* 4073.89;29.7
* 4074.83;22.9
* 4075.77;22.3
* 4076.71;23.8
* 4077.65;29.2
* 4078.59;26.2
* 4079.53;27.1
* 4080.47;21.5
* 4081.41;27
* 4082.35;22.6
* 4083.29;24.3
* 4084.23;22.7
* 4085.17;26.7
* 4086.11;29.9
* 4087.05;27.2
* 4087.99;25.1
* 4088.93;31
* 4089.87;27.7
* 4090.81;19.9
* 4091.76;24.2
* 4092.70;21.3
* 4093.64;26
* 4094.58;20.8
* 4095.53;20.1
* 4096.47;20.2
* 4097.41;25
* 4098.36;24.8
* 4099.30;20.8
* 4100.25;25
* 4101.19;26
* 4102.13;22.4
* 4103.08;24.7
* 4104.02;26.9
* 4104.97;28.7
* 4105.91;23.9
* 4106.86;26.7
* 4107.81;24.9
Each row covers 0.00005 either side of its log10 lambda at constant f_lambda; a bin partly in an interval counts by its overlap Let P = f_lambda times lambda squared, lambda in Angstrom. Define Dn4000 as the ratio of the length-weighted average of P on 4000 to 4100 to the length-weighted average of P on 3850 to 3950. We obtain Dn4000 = 1.3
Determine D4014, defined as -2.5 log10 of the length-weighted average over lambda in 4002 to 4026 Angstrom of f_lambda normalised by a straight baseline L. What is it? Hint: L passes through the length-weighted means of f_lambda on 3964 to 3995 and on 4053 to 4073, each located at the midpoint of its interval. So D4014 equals 0.01 mag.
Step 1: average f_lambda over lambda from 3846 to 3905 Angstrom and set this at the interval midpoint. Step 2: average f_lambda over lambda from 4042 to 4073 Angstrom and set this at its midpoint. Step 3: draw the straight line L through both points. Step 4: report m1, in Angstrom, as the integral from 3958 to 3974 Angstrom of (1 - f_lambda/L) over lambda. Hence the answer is 0.92 Angstrom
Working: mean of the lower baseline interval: 20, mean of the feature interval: 21.1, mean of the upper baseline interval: 24.9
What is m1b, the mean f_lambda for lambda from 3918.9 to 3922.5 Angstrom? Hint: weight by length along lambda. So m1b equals 20.8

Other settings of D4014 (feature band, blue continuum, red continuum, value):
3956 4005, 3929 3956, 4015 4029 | 0.01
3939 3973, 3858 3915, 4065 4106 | -0.05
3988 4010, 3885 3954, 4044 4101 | -0.01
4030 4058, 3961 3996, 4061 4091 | 0.04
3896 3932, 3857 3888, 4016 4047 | 0.03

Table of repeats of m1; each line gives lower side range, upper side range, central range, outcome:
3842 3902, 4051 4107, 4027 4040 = 1.3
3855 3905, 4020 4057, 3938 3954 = -1.3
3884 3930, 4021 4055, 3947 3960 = -1.1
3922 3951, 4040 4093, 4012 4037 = 1.5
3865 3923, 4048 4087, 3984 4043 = 0.8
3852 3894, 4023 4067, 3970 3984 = -0.7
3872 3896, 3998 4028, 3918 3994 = -3.6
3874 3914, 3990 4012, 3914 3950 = -1.8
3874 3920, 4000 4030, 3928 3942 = -0.3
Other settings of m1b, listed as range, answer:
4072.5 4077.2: 24.8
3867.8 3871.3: 23.6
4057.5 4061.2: 24.7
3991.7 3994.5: 24.8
